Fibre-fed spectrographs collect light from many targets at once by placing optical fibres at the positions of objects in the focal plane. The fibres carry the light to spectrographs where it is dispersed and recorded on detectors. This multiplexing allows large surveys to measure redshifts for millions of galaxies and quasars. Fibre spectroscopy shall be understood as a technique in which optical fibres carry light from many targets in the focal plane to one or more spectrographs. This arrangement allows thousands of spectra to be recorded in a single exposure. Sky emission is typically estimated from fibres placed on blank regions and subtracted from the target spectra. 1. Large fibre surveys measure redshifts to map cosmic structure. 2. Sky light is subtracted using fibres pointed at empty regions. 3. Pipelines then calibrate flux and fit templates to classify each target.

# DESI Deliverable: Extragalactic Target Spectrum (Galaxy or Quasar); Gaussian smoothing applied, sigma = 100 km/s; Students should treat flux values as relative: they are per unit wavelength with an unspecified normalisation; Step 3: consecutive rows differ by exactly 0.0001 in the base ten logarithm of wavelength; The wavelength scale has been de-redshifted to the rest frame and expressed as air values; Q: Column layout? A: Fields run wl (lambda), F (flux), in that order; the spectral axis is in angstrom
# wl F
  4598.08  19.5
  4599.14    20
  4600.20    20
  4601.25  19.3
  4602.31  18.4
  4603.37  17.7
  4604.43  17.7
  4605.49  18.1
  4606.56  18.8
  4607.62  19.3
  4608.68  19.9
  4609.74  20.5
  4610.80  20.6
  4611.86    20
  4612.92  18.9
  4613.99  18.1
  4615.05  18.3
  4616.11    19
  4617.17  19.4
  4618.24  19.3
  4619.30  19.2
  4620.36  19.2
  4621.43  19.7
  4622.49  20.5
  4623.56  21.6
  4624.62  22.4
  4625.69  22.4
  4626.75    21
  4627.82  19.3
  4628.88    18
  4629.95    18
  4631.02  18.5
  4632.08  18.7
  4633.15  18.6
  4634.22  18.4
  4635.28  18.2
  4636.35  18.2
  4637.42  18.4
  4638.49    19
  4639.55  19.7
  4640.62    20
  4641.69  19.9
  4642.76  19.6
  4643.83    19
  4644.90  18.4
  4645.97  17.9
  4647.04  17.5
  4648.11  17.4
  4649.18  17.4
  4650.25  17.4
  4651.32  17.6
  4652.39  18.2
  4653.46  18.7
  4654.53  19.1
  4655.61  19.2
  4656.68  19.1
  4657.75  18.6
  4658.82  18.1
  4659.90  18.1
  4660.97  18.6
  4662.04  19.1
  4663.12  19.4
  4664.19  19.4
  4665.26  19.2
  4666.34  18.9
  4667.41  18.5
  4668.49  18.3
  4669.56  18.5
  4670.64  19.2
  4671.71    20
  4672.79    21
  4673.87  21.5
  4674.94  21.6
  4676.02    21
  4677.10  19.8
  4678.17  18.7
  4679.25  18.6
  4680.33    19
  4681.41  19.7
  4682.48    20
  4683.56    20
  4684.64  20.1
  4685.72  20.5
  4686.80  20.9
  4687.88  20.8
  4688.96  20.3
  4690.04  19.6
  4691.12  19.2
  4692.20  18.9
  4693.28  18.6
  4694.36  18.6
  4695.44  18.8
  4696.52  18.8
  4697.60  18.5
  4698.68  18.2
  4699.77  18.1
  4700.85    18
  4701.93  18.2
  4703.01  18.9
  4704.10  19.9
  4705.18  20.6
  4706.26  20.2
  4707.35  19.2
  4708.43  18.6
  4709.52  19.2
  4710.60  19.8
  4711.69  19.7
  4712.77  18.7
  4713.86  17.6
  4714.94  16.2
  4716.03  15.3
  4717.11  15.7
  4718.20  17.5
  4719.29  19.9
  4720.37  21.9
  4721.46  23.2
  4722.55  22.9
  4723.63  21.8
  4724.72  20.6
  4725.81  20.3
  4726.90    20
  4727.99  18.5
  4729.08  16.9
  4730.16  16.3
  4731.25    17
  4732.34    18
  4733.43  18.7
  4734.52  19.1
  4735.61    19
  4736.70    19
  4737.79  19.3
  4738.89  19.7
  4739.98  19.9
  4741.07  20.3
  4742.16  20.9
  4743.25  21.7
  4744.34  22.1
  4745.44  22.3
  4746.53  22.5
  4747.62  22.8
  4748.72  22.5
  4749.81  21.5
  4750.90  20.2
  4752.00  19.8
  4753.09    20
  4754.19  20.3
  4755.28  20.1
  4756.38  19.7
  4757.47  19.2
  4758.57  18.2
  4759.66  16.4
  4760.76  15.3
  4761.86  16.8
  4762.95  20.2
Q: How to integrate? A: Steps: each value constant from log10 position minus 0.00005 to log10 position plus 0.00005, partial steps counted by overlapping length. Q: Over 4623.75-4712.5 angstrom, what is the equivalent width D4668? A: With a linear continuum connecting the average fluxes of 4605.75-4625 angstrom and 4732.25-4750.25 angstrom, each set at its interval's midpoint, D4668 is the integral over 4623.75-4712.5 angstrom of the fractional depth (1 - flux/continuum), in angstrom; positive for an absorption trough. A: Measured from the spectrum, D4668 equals 3.9 angstrom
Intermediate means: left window 19.7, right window 20.6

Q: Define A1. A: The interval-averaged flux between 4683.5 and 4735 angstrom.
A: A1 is 19.1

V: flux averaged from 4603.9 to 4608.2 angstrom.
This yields 18.5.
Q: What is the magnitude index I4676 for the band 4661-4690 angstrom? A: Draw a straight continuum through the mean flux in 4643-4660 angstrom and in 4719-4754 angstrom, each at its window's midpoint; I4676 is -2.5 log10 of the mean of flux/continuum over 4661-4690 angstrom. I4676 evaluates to -0.05 mag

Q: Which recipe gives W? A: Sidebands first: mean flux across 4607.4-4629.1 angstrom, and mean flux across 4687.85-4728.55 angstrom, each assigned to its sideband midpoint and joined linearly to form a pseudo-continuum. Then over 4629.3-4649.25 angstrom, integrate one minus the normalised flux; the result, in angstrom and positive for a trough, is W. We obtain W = 1.1 angstrom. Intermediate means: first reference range 19.9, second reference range 19.2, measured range 18.6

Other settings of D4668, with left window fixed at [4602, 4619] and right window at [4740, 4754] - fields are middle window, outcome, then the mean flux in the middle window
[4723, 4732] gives 0.9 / 19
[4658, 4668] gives 0.5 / 18.8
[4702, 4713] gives 0.6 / 19.4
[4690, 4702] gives 1.1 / 18.6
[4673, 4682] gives 0.0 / 20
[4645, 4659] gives 1.1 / 18.2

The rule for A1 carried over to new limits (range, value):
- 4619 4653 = 19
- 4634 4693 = 19.2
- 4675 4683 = 19.7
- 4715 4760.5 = 19.7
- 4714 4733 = 18.9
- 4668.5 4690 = 20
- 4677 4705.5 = 19.3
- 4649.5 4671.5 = 18.7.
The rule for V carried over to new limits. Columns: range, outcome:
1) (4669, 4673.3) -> 19.7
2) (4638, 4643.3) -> 19.7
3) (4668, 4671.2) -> 18.7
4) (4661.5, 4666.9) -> 19.2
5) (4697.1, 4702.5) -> 18.2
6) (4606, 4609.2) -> 19.3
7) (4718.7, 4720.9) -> 20.9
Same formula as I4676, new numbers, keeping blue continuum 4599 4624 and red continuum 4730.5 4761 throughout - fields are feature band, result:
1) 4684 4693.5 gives -0.016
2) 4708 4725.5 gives 0.024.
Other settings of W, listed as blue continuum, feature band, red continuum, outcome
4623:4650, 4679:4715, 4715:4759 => 0.6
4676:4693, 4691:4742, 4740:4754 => 3.8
